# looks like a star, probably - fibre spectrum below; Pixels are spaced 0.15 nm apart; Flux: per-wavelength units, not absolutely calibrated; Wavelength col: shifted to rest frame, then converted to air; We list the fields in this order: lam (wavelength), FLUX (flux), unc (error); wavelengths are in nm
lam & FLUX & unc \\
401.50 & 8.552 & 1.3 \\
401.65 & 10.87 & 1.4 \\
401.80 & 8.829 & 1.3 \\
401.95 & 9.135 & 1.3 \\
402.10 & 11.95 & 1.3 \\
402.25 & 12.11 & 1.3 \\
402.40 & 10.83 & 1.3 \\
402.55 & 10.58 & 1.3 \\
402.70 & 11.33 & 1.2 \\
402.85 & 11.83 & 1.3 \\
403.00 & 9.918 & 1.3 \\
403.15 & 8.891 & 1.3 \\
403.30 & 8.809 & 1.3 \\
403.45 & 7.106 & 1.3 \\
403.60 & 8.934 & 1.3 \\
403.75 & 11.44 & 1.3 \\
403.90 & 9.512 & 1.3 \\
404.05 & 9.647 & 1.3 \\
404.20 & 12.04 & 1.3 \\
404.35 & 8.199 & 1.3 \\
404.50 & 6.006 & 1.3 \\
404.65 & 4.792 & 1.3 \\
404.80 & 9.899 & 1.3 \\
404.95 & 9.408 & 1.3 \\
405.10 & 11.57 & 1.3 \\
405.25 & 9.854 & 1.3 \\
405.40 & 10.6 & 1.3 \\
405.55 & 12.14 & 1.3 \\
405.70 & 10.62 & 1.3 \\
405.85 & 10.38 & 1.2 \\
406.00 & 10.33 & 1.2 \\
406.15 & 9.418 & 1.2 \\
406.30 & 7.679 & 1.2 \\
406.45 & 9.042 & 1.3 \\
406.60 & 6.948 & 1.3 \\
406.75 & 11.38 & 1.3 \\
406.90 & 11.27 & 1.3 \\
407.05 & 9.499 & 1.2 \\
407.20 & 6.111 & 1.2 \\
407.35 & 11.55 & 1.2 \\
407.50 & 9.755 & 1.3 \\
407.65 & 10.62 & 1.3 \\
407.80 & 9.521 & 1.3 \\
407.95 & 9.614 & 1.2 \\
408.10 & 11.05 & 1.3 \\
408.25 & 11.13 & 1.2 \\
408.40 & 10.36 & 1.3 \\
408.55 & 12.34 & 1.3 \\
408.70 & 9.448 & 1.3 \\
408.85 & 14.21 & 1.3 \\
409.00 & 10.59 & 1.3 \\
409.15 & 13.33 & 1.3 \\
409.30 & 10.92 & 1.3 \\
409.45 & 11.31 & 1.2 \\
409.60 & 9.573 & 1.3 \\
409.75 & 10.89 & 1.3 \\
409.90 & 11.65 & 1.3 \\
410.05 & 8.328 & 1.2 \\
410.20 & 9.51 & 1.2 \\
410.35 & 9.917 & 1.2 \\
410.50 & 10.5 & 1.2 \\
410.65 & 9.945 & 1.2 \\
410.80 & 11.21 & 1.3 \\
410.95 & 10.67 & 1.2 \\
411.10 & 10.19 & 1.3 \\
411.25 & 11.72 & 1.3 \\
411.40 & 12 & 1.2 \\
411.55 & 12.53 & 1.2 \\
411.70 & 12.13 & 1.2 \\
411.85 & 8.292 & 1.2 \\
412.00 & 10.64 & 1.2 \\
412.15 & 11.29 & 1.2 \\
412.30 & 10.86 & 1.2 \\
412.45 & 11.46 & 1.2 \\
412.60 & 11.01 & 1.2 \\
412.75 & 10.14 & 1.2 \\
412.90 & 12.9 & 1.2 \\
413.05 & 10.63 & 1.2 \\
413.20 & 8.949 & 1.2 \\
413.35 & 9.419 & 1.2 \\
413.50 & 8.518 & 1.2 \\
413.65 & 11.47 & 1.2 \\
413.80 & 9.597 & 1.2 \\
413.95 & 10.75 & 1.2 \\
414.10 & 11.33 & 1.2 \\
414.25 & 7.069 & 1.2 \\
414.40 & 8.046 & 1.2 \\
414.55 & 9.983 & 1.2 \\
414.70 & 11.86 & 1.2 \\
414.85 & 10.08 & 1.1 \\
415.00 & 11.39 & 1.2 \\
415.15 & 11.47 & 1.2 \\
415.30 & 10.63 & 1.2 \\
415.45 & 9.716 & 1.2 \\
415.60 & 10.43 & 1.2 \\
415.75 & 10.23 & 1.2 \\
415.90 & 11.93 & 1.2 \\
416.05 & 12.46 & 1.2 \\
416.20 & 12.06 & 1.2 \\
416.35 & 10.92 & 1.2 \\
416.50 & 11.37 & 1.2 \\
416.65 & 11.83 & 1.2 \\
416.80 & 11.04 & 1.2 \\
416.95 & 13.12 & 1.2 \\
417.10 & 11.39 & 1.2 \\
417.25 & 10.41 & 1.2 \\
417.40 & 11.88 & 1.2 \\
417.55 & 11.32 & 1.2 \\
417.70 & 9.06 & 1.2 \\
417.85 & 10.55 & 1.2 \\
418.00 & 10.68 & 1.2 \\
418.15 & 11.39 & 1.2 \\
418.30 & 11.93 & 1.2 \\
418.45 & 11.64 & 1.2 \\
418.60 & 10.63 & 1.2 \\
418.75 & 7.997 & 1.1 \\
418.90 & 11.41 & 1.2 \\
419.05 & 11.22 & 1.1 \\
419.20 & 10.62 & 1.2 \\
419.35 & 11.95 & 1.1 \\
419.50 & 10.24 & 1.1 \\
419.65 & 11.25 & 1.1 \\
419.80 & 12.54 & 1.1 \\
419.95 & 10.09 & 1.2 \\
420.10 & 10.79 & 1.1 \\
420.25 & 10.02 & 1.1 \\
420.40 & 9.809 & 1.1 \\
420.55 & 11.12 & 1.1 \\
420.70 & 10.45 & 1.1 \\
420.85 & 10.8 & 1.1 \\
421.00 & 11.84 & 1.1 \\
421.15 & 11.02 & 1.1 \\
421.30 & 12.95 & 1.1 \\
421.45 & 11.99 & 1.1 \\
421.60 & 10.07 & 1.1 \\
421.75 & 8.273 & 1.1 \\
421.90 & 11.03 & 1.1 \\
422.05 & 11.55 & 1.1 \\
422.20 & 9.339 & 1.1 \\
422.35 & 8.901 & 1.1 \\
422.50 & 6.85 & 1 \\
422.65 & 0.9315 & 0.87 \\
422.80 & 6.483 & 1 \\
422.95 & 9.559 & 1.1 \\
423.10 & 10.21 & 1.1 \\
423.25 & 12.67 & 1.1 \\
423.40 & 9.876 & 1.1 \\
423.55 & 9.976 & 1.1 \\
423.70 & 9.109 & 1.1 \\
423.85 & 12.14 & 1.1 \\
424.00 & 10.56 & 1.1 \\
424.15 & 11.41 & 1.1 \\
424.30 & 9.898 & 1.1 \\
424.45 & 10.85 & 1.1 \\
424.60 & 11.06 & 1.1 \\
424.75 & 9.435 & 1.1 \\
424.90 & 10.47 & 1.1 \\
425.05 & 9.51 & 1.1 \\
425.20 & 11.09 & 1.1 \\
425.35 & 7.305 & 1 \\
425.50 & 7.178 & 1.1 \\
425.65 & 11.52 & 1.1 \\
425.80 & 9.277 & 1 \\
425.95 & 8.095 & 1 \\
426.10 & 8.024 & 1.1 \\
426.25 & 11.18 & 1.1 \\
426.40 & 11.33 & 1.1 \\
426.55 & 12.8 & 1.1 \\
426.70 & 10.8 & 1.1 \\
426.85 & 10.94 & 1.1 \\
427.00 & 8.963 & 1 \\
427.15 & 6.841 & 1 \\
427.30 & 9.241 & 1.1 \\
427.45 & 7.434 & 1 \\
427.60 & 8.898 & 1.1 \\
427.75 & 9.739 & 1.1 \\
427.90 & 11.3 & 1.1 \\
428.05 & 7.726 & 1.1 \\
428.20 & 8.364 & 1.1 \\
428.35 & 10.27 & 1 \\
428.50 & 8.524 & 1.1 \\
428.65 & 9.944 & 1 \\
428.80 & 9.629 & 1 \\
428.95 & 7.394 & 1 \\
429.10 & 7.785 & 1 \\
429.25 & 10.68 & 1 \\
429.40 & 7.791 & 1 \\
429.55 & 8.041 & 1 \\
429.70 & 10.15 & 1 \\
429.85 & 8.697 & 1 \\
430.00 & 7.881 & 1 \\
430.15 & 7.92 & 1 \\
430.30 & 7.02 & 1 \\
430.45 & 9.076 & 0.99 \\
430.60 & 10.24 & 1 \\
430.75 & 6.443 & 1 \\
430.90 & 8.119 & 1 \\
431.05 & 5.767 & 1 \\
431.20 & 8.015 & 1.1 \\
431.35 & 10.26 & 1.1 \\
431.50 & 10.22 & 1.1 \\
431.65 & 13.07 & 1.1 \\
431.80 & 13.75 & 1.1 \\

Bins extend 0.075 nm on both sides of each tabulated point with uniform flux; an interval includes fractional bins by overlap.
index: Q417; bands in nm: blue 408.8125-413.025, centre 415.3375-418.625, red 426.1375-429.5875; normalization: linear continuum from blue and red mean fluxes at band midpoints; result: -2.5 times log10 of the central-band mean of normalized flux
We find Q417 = -0.08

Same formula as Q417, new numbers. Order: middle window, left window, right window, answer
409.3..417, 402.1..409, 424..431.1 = -0.103 mag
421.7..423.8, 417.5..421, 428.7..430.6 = 0.124 mag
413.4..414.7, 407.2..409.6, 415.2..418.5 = 0.141 mag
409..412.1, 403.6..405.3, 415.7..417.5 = -0.034 mag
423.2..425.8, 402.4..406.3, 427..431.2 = -0.163 mag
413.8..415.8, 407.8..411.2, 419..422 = 0.063 mag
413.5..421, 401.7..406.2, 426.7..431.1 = -0.169 mag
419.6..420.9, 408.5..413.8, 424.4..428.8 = -0.070 mag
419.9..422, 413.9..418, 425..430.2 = -0.064 mag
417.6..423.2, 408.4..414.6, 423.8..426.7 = 0.012 mag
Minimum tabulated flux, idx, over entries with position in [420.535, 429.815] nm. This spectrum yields 0.9315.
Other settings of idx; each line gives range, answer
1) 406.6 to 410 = 6.111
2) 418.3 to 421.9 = 7.997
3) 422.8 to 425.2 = 6.483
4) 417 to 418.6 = 9.06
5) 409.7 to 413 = 8.292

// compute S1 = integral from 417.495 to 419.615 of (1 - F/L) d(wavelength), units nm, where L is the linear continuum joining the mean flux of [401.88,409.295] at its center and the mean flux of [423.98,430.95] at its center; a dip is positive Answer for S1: -0.26 nm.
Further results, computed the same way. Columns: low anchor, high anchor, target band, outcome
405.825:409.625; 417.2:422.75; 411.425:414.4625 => -0.02 nm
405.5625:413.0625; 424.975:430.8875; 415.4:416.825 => -0.17 nm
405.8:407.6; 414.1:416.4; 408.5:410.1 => -0.23 nm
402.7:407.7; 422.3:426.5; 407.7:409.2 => -0.24 nm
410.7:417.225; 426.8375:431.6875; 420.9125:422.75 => 0.05 nm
